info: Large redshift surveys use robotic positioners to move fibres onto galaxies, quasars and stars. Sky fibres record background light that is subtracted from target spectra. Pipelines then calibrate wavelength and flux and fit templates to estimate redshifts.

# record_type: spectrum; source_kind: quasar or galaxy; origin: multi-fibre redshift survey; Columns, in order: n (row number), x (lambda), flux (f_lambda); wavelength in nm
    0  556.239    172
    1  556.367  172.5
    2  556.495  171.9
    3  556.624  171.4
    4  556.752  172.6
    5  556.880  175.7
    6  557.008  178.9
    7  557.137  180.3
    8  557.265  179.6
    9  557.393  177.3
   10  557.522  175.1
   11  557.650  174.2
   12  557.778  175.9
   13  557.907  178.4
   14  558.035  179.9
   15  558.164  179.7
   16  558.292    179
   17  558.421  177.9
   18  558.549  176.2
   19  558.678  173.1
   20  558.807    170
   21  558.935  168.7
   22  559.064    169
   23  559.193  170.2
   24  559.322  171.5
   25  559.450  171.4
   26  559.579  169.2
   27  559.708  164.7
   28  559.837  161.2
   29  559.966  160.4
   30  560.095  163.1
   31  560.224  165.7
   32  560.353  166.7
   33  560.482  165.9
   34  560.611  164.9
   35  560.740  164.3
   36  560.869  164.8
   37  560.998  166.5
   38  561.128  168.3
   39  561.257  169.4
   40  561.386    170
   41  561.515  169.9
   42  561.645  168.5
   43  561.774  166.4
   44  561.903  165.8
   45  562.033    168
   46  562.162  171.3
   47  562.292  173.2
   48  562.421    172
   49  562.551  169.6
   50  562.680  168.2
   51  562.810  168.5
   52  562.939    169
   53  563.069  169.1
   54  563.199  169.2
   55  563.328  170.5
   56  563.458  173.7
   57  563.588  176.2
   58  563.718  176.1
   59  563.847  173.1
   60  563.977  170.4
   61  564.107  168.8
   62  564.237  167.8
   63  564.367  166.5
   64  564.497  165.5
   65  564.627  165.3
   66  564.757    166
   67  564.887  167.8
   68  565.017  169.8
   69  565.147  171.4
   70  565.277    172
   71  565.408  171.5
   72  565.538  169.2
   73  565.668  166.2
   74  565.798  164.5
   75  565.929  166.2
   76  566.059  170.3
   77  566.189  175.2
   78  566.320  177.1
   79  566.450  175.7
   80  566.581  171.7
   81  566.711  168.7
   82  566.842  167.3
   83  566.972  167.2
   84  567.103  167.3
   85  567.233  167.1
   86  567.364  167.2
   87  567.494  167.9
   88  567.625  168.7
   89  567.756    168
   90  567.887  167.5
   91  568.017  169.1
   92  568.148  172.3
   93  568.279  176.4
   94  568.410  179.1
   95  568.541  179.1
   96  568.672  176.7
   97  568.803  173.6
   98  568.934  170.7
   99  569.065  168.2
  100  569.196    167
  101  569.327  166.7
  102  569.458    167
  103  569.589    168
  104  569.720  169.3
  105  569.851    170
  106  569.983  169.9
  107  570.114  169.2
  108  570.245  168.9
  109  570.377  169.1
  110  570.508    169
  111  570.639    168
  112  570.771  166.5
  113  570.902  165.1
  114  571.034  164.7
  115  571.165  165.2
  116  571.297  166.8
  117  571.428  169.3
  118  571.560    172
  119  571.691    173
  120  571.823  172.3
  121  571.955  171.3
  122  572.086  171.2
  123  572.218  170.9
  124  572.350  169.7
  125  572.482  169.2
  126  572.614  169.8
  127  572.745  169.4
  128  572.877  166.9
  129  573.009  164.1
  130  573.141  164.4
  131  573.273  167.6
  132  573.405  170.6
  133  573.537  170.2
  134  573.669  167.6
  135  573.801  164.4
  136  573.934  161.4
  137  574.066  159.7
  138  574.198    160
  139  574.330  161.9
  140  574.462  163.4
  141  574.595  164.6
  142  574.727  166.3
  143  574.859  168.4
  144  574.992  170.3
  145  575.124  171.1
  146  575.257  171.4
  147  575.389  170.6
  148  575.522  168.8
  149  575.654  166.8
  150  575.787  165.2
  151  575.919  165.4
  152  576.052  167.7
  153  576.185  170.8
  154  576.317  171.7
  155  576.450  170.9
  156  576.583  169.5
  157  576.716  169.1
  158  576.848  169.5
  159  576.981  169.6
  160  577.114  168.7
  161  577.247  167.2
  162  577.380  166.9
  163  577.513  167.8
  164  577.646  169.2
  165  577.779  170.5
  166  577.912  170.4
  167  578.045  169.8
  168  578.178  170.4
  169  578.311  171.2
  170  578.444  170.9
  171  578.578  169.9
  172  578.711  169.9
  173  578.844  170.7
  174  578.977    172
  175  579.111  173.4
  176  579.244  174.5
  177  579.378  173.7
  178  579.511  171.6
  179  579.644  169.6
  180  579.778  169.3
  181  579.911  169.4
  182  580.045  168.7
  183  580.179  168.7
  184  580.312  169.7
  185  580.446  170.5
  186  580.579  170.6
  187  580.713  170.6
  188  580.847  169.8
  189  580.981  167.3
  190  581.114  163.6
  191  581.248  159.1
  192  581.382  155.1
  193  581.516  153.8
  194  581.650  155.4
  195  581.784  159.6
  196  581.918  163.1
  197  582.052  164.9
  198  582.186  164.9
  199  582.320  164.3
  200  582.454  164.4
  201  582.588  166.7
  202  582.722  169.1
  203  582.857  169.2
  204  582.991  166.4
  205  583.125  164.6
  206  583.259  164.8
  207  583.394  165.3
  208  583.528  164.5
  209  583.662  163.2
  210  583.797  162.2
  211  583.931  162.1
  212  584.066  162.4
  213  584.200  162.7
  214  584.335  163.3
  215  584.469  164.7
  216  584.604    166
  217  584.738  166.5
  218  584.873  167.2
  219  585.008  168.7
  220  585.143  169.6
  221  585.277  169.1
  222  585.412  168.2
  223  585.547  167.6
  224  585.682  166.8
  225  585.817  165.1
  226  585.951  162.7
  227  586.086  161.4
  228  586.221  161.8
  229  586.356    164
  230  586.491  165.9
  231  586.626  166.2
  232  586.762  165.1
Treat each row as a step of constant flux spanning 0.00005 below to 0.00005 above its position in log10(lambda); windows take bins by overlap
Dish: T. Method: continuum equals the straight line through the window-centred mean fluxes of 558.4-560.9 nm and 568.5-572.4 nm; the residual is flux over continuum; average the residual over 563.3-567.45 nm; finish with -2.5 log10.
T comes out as -0.007 mag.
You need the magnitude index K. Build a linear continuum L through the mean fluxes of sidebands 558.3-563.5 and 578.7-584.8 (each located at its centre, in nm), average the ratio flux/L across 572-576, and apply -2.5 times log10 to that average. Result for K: 0.000 mag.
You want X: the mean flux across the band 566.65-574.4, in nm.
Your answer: 169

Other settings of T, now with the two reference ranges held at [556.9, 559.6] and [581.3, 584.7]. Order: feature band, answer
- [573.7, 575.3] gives 0.015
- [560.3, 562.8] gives 0.035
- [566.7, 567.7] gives 0.021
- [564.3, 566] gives 0.026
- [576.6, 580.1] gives -0.030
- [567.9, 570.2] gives -0.008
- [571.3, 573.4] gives -0.006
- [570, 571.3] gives 0.012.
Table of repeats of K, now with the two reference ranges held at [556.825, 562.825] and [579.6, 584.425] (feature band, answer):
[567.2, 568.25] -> 0.000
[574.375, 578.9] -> -0.017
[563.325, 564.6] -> -0.006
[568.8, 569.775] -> -0.002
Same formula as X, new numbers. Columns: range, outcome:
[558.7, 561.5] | 167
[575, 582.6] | 168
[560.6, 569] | 170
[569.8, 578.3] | 168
